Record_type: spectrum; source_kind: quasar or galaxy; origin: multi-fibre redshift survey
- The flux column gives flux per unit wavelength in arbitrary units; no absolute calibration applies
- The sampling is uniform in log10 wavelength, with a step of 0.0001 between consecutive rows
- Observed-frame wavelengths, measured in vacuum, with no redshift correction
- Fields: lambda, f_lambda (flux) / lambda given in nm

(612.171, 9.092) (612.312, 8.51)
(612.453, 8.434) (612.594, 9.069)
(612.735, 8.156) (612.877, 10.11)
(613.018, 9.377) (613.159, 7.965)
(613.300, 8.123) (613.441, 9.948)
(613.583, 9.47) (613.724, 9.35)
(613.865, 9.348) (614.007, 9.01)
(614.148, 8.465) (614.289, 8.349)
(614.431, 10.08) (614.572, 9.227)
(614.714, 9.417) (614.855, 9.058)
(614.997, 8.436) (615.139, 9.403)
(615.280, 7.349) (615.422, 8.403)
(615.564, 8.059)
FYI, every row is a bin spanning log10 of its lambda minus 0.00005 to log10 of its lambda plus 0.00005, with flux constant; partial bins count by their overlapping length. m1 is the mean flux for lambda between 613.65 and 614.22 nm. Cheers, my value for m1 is 9.06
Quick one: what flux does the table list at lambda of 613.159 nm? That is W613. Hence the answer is 7.965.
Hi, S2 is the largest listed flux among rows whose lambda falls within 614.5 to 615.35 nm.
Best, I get 9.417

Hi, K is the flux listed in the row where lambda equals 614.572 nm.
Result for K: 9.227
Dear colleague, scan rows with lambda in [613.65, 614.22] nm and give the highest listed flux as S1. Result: 9.35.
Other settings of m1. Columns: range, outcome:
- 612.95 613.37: 8.49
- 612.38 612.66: 8.75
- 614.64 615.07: 8.96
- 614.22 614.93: 9.22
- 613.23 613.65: 9.17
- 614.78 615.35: 8.58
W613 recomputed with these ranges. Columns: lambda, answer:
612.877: 10.11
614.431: 10.08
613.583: 9.47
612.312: 8.51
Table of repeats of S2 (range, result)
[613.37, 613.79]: 9.948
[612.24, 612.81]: 9.069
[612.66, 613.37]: 10.11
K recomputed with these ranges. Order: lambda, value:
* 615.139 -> 9.403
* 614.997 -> 8.436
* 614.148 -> 8.465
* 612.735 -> 8.156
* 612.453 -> 8.434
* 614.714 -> 9.417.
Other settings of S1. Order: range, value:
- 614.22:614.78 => 10.08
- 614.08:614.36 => 8.465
